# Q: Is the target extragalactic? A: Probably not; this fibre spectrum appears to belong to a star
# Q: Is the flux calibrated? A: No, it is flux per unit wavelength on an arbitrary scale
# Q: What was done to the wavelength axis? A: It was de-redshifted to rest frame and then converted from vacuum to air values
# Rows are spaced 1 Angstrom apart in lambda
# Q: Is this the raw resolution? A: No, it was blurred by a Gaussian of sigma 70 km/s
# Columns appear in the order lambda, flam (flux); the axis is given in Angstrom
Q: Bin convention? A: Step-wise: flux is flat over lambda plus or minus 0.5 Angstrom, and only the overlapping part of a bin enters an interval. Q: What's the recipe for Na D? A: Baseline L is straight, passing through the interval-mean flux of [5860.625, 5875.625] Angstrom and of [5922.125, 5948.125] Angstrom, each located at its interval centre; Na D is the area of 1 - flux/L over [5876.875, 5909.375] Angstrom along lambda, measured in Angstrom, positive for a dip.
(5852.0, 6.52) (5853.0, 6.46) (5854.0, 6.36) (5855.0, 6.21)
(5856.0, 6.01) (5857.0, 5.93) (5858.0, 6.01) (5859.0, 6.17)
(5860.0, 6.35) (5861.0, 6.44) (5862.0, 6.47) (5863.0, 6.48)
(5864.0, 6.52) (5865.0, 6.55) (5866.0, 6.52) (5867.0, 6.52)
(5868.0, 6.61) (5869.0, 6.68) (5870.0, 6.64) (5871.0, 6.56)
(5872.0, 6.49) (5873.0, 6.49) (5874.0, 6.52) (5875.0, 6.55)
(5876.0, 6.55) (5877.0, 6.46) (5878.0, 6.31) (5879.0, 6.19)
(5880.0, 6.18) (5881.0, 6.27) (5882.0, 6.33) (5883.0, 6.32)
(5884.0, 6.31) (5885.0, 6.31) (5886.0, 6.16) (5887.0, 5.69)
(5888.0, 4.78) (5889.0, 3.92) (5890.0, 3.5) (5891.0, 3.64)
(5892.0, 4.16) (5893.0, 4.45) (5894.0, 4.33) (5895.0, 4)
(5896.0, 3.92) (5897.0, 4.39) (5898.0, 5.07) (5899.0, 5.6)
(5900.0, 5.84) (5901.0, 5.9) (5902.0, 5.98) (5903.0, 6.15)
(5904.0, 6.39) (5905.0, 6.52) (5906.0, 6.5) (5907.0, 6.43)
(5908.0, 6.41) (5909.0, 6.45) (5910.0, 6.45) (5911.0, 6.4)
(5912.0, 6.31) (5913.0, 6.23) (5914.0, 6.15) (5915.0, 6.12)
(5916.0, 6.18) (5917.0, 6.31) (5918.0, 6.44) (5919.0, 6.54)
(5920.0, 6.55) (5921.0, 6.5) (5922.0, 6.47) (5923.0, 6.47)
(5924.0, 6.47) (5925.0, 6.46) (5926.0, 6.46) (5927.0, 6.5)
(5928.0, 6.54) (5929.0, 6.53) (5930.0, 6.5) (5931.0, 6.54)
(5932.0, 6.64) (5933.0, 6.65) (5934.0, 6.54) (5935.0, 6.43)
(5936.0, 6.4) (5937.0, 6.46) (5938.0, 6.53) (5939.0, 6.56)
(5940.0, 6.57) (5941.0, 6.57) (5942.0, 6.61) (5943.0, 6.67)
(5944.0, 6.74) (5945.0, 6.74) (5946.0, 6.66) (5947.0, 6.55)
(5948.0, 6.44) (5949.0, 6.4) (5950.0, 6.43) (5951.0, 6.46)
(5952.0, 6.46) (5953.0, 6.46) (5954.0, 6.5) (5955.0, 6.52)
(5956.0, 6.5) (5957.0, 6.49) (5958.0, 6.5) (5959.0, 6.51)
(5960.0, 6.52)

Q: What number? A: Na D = 5.0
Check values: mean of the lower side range 6.54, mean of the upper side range 6.55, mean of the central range 5.53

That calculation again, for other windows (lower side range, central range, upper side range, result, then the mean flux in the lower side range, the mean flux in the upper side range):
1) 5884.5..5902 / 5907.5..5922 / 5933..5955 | -2.1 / 4.84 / 6.53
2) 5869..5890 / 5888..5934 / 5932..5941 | 3.5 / 6.1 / 6.53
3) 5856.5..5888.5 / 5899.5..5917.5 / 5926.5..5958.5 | 0.5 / 6.32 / 6.53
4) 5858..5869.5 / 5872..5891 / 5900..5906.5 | 1.4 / 6.46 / 6.21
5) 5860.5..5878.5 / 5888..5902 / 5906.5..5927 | 4.1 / 6.52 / 6.39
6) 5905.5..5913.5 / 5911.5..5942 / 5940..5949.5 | 0.2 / 6.4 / 6.6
